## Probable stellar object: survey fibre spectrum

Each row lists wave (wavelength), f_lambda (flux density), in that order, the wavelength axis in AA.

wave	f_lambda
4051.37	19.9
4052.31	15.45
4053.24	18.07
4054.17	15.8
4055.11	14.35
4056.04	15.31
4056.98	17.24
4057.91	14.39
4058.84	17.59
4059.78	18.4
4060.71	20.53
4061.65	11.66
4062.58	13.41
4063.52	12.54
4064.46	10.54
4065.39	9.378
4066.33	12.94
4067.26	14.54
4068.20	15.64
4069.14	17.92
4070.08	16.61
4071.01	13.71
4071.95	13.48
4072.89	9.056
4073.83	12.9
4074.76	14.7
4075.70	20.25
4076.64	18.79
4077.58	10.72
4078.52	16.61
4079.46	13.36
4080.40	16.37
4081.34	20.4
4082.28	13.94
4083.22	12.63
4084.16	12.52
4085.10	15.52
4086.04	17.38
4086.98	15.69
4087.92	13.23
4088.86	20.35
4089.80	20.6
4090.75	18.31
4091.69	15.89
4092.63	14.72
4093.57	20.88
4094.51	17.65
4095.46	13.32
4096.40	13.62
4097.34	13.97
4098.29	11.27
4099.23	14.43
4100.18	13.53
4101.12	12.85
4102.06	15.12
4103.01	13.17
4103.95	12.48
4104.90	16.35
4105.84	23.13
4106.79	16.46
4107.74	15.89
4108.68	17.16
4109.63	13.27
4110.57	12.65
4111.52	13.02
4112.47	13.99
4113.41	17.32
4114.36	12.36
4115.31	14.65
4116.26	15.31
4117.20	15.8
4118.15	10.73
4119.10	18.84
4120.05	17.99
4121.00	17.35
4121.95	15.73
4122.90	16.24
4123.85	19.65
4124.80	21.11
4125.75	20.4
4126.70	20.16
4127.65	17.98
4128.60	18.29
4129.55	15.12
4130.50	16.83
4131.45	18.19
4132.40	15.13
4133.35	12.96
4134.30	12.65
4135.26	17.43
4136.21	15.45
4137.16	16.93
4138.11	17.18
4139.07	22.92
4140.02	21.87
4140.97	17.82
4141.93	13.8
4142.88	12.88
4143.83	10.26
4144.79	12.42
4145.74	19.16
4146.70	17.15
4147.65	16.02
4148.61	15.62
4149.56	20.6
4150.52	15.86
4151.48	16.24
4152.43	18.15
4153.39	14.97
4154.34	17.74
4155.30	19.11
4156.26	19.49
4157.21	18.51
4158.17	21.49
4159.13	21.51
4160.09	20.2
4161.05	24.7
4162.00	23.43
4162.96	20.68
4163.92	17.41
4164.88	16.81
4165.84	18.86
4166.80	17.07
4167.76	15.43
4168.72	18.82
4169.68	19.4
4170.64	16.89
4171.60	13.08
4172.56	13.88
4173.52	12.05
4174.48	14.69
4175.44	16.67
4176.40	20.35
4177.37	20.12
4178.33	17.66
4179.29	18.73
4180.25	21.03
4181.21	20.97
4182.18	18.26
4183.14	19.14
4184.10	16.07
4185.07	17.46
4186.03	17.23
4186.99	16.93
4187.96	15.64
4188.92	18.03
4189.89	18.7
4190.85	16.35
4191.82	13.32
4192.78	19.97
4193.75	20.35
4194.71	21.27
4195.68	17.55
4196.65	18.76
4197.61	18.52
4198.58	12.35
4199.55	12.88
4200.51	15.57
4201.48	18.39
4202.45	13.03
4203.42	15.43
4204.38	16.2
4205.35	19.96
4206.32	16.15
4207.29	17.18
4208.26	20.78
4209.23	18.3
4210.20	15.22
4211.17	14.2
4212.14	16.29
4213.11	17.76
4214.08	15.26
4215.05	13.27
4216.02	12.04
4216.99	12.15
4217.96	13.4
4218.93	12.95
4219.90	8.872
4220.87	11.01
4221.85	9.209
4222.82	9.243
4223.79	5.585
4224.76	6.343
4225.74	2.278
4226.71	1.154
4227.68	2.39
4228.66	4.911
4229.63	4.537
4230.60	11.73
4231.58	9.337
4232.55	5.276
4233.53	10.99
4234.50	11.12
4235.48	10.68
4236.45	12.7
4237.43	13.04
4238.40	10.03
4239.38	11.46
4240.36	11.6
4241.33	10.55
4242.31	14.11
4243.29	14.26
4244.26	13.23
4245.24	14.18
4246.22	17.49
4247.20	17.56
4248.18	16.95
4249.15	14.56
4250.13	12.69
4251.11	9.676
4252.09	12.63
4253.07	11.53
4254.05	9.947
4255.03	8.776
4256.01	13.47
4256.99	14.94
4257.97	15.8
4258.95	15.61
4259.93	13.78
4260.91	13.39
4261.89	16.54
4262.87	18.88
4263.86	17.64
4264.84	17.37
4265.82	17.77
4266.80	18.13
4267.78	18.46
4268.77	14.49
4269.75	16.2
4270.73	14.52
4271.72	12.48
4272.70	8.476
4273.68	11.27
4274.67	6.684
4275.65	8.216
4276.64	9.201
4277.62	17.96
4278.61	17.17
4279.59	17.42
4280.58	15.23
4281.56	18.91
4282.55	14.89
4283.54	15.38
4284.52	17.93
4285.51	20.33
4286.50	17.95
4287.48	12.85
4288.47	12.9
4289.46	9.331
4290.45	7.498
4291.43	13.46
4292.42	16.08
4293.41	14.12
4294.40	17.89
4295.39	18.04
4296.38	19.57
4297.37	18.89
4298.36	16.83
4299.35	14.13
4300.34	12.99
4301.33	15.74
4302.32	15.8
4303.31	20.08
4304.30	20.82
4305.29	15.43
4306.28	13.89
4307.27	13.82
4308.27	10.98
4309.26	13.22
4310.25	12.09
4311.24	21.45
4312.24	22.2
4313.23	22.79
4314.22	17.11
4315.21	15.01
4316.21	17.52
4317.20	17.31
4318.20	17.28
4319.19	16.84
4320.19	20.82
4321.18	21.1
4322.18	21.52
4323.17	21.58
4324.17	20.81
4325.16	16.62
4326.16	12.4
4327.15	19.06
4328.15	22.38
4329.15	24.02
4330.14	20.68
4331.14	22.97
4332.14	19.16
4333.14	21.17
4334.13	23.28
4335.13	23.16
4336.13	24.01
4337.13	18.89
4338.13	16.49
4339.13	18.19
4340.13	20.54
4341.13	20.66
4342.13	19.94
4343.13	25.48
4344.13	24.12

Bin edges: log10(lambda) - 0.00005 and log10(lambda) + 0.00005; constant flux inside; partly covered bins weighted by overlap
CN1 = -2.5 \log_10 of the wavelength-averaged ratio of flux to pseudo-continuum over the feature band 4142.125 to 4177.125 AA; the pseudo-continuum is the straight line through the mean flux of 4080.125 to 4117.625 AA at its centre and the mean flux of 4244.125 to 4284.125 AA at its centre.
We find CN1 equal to -0.16 mag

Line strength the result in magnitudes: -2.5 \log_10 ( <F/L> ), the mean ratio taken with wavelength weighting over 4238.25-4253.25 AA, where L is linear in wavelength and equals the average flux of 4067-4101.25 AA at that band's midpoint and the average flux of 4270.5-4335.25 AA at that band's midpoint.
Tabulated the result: 0.21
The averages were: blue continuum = 15.4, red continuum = 16.6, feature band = 13.4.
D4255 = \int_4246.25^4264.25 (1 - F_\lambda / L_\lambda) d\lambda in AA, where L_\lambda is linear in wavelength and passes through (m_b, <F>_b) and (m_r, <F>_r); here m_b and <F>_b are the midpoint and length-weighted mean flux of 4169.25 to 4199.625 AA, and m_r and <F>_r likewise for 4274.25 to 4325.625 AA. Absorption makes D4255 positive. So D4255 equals 2.68 AA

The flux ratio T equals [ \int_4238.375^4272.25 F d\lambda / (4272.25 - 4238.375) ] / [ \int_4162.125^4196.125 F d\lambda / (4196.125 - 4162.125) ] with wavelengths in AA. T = 0.81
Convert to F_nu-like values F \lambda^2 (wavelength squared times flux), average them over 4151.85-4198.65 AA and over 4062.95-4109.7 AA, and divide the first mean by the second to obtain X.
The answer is 1.25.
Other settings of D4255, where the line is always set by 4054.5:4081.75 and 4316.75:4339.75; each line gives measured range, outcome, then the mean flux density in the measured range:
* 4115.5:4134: -1.1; 17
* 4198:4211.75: 1.1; 16.1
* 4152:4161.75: -1.8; 19.7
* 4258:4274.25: 3.0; 15.3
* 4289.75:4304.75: 2.6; 16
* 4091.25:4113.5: 0.8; 15.1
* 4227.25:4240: 6.3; 9.15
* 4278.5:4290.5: 2.3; 15.4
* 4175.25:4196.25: -1.3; 18.3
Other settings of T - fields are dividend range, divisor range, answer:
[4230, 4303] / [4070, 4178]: 0.85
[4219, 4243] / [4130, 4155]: 0.54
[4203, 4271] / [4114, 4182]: 0.74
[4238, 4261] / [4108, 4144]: 0.81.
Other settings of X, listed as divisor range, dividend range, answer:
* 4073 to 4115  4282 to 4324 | 1.19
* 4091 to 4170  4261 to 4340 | 1.09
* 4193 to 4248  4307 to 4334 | 1.52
